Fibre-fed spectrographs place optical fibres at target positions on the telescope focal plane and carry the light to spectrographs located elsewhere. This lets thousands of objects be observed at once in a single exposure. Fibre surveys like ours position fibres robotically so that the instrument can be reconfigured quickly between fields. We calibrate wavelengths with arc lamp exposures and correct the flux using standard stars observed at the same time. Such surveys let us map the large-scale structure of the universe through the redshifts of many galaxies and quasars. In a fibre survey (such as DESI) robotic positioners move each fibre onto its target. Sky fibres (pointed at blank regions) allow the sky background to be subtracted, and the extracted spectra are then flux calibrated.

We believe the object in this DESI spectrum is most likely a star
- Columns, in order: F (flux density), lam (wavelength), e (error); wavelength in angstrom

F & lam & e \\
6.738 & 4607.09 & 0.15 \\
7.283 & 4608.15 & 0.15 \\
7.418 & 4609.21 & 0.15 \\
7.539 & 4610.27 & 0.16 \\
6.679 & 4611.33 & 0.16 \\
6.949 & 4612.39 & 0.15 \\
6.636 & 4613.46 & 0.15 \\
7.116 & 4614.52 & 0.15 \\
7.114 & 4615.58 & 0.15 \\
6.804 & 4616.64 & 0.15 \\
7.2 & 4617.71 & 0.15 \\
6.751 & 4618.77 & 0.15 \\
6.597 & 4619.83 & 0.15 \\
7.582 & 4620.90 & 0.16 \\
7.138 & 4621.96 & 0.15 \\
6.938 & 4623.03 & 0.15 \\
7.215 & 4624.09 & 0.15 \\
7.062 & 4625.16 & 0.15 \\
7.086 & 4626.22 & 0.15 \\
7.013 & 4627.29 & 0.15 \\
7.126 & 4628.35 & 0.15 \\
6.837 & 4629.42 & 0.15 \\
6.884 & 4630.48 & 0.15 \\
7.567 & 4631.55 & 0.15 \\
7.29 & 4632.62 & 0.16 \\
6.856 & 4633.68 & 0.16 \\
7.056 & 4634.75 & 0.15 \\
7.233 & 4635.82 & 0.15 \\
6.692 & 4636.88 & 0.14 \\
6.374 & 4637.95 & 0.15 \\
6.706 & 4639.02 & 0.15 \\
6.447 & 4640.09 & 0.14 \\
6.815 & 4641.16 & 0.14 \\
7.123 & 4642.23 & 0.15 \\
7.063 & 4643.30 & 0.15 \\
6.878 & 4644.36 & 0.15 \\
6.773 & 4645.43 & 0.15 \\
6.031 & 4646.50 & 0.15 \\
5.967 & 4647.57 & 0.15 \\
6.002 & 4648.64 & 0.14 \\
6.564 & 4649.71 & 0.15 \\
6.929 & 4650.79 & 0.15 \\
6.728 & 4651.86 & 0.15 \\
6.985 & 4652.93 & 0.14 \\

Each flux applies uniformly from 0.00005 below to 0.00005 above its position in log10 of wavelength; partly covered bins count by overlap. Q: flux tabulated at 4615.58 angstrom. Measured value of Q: 7.114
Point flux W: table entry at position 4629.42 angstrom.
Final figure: 6.837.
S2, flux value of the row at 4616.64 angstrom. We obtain 6.804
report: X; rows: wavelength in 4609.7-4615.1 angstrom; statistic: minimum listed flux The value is 6.636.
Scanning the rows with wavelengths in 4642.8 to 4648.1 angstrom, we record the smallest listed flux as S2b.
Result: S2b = 5.967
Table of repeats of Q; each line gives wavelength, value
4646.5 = 6.031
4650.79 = 6.929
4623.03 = 6.938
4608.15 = 7.283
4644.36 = 6.878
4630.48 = 6.884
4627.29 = 7.013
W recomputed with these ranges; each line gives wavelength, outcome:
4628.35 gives 7.126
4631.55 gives 7.567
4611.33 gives 6.679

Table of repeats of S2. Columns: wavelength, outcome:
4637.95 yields 6.374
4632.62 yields 7.29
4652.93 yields 6.985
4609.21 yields 7.418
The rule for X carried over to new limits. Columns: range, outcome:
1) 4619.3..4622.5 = 6.597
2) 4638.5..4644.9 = 6.447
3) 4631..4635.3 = 6.856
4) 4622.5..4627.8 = 6.938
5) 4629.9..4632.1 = 6.884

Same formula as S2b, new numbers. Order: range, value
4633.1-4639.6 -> 6.374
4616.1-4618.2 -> 6.804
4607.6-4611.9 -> 6.679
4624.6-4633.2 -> 6.837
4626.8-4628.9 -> 7.013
